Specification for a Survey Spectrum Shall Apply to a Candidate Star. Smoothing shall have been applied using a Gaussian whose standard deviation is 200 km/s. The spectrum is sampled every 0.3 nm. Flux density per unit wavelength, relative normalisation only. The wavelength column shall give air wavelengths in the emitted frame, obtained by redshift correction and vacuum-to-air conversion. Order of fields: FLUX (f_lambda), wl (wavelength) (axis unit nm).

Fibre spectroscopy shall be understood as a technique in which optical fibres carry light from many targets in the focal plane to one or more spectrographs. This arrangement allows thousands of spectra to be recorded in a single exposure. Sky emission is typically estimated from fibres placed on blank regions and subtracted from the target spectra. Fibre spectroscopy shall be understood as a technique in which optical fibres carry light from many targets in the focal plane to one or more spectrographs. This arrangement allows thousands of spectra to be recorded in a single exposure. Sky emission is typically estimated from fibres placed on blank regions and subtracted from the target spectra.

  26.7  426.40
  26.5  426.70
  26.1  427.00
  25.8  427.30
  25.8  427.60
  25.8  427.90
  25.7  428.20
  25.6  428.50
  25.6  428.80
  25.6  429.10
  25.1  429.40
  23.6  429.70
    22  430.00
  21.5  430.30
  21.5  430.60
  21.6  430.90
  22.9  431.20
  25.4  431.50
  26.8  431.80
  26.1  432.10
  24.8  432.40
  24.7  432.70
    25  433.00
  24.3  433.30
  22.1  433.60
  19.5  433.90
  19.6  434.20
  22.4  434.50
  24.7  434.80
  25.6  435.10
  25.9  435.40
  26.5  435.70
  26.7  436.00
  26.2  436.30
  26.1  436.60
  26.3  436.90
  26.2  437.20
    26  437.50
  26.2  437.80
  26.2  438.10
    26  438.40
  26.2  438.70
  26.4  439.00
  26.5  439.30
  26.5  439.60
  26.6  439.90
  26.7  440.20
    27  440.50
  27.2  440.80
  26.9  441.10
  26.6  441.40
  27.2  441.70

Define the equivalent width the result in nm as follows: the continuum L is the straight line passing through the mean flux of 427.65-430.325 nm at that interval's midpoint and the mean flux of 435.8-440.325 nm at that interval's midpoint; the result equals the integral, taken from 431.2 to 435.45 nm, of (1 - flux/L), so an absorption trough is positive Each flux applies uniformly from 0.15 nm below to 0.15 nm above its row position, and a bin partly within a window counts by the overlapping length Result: 0.25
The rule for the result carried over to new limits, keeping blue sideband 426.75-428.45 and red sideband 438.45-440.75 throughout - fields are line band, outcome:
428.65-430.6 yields 0.17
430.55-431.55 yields 0.13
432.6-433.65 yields 0.08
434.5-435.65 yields 0.05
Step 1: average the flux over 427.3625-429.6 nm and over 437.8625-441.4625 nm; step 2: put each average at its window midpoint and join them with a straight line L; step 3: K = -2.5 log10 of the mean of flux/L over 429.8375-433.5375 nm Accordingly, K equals 0.09 mag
